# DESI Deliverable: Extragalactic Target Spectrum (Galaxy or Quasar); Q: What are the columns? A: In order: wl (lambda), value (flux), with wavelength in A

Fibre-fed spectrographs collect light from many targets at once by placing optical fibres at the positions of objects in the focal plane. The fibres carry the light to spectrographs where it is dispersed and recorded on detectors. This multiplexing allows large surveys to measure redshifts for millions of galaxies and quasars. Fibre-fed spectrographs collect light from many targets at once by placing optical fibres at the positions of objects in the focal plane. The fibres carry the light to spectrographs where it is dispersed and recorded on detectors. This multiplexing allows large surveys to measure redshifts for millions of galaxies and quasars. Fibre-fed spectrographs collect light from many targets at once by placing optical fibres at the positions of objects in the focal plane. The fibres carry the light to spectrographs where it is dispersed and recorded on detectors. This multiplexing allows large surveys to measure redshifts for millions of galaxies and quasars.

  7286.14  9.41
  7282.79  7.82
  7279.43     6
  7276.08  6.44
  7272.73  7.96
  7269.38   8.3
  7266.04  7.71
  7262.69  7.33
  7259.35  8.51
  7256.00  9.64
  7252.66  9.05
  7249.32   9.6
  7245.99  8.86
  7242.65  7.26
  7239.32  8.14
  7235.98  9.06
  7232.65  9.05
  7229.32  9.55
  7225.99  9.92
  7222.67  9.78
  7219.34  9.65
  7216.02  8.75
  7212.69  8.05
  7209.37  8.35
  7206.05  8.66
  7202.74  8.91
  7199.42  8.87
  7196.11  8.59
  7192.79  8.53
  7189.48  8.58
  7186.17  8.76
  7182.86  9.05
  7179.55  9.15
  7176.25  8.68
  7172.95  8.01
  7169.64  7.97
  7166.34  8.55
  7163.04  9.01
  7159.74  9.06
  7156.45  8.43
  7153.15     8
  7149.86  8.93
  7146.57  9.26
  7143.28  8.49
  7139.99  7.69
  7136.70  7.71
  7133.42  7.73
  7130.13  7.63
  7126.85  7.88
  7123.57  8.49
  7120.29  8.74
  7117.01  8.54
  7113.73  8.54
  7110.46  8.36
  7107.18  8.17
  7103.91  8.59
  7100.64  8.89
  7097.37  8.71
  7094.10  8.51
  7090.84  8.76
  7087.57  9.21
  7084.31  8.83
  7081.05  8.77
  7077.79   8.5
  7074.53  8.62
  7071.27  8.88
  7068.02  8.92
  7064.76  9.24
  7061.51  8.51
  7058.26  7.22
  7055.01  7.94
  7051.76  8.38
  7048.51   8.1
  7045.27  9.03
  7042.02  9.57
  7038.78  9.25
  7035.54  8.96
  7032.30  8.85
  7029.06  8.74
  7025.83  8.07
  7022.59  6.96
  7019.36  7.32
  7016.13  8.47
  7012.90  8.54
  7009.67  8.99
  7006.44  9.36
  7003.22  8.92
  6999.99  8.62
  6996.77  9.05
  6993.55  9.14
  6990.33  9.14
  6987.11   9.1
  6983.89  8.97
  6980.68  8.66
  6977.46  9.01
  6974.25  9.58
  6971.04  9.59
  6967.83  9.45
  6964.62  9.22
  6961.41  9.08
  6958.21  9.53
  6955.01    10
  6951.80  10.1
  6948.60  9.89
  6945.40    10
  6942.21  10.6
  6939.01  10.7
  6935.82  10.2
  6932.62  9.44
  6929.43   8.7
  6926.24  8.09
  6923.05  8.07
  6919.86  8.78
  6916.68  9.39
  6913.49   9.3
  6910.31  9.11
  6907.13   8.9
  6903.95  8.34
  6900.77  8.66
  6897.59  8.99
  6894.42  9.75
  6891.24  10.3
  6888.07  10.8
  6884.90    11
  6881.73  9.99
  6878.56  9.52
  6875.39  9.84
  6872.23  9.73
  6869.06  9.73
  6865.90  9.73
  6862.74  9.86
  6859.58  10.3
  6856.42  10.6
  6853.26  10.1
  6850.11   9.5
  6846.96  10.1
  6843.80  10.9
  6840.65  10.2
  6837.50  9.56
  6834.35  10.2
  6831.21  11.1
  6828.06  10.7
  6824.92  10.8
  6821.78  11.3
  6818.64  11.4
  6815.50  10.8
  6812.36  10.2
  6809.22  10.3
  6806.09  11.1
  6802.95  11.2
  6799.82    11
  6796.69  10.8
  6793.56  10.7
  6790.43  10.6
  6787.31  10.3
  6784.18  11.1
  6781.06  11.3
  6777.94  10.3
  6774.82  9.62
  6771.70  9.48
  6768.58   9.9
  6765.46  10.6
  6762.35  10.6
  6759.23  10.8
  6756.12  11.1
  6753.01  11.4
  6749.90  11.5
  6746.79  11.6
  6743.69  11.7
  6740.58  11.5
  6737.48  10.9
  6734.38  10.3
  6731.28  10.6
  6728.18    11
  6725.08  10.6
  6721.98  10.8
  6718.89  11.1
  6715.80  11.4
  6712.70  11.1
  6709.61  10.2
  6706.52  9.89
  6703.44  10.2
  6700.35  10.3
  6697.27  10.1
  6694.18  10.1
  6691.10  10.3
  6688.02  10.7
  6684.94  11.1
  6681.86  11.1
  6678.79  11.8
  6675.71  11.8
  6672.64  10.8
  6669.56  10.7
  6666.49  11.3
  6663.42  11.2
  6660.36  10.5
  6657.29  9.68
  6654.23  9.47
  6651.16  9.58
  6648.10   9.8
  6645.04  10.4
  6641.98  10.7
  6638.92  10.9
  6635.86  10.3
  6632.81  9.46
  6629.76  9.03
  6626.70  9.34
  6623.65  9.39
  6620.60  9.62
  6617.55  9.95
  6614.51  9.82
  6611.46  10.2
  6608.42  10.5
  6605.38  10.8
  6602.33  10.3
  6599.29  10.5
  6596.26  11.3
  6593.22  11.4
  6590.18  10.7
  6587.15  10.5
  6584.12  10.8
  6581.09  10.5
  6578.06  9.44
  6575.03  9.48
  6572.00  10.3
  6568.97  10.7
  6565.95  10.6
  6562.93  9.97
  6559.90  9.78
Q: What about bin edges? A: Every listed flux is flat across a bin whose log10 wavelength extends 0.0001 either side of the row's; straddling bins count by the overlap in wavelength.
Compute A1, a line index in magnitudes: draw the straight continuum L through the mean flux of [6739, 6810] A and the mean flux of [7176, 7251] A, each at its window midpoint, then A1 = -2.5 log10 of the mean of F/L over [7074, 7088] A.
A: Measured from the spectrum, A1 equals 0.08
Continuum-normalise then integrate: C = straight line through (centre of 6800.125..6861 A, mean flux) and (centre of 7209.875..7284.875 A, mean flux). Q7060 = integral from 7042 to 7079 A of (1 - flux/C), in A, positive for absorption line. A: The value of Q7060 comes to 3.43 A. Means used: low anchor 10.6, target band 8.53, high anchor 8.48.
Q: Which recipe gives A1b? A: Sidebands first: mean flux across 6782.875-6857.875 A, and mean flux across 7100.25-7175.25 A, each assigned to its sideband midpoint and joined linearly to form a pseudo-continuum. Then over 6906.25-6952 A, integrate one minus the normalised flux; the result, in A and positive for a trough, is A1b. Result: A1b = 2.0 A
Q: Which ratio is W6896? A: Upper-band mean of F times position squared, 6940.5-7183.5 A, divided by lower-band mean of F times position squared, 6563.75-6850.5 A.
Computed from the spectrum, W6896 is 0.92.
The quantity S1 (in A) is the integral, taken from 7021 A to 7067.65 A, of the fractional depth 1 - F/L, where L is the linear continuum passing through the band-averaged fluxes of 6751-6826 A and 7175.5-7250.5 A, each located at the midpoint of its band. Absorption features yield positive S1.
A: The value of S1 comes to 5.3 A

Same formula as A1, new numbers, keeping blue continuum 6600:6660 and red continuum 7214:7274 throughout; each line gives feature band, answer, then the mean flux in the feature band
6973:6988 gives 0.03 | 9.05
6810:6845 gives -0.11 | 10.6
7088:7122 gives 0.06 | 8.6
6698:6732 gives -0.09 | 10.6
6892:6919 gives 0.04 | 9.09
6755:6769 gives -0.10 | 10.6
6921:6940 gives 0.03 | 9.14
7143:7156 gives 0.04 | 8.67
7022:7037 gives 0.10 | 8.4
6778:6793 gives -0.12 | 10.8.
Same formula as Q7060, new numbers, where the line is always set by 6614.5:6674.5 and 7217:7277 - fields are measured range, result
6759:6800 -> -2.9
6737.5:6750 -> -2.1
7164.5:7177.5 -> 0.8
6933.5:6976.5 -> -2.0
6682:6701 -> -0.9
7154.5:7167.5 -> 0.2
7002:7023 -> 1.8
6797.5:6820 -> -2.6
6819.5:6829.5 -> -1.3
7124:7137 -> 1.7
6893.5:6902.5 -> 0.4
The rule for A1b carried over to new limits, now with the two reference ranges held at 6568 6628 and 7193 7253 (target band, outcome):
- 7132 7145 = 1.7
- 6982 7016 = 1.5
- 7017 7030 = 2.2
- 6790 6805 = -1.6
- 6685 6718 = -1.4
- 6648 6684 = -2.0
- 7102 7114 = 1.0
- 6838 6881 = -1.3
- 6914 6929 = 1.4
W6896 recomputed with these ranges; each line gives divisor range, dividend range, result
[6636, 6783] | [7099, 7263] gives 0.93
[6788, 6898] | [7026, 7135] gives 0.88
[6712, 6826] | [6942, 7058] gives 0.88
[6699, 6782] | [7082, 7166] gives 0.88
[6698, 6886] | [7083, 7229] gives 0.91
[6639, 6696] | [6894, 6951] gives 0.94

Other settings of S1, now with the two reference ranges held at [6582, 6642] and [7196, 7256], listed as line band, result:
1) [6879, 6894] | -1.1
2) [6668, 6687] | -2.0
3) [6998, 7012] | 0.7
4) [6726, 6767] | -4.4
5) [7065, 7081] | 0.8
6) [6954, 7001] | 1.3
